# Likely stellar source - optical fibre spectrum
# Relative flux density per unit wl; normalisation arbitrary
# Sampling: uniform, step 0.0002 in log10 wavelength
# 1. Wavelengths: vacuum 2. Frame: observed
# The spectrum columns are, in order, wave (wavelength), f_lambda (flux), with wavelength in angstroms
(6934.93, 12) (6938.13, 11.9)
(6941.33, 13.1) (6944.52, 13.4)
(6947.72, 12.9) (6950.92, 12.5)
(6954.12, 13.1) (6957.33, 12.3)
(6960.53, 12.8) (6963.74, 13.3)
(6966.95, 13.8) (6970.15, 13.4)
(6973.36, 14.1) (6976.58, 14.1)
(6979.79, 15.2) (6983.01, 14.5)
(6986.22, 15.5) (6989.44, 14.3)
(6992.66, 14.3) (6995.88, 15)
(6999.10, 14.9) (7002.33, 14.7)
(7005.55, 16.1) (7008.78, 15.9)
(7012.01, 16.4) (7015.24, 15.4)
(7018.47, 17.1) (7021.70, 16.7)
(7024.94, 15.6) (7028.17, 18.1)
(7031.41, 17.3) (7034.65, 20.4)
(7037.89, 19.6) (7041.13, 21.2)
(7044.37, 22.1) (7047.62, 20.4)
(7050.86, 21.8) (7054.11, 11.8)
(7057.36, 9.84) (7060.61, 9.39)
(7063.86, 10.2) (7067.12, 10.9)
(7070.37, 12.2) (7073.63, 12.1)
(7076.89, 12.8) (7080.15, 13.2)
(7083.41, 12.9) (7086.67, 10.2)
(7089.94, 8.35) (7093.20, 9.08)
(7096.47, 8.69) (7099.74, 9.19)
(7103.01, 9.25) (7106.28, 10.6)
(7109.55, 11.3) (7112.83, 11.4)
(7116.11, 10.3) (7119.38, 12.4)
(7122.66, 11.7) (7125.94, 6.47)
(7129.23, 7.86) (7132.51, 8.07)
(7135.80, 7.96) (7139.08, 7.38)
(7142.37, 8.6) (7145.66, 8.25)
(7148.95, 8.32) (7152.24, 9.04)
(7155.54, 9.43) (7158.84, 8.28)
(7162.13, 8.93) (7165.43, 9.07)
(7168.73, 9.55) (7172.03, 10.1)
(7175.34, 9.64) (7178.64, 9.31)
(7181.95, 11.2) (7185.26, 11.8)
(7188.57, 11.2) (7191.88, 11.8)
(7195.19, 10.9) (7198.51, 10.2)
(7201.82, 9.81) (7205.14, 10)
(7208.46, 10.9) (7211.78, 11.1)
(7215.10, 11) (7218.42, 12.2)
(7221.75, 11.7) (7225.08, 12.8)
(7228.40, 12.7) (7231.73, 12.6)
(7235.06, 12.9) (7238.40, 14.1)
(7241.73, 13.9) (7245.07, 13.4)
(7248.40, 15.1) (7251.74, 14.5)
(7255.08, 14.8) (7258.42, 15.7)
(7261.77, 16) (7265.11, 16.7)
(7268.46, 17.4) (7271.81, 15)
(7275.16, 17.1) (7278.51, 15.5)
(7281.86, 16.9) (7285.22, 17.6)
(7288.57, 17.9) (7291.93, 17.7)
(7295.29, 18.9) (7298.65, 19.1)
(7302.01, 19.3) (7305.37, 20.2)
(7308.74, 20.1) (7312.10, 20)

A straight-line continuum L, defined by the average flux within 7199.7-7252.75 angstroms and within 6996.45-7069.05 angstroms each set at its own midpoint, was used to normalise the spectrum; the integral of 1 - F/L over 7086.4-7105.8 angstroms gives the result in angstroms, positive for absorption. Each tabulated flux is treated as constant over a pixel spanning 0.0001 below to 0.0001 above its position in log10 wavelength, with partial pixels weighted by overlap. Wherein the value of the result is 7.5 angstroms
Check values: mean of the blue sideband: 16.1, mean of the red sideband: 12.4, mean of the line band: 9.14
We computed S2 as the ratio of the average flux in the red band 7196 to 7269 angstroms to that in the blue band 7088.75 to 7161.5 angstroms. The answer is 1.42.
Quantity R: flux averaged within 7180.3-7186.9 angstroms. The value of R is 11.5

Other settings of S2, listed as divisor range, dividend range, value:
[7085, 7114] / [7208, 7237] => 1.23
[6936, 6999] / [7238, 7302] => 1.19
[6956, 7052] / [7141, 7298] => 0.78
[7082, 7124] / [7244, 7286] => 1.52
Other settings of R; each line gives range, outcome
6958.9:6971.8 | 13.3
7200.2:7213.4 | 10.4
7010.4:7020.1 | 16.3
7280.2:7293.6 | 17.5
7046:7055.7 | 18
